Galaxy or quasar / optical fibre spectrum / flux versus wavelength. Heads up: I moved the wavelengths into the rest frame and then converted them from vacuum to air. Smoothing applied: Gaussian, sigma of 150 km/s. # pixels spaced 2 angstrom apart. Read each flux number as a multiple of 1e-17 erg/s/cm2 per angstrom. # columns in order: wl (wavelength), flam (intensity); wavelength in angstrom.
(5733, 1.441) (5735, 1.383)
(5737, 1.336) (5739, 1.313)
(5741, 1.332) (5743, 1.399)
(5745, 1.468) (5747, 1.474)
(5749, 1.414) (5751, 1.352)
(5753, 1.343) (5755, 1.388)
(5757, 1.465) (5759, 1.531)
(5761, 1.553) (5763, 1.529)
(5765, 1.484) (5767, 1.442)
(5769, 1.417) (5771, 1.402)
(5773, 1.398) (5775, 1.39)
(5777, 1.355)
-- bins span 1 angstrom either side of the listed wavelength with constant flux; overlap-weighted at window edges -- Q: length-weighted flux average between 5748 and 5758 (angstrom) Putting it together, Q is 1.39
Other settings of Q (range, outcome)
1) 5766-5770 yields 1.43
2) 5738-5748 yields 1.4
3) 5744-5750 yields 1.45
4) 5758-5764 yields 1.54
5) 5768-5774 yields 1.41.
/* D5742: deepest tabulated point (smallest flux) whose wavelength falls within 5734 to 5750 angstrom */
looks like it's 1.313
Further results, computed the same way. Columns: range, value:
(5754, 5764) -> 1.388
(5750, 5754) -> 1.343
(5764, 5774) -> 1.398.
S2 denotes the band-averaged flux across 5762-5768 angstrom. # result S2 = 1.49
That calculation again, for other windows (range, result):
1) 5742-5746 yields 1.43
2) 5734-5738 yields 1.36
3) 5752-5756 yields 1.37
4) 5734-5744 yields 1.35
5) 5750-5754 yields 1.35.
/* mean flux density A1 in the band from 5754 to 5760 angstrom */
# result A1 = 1.46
